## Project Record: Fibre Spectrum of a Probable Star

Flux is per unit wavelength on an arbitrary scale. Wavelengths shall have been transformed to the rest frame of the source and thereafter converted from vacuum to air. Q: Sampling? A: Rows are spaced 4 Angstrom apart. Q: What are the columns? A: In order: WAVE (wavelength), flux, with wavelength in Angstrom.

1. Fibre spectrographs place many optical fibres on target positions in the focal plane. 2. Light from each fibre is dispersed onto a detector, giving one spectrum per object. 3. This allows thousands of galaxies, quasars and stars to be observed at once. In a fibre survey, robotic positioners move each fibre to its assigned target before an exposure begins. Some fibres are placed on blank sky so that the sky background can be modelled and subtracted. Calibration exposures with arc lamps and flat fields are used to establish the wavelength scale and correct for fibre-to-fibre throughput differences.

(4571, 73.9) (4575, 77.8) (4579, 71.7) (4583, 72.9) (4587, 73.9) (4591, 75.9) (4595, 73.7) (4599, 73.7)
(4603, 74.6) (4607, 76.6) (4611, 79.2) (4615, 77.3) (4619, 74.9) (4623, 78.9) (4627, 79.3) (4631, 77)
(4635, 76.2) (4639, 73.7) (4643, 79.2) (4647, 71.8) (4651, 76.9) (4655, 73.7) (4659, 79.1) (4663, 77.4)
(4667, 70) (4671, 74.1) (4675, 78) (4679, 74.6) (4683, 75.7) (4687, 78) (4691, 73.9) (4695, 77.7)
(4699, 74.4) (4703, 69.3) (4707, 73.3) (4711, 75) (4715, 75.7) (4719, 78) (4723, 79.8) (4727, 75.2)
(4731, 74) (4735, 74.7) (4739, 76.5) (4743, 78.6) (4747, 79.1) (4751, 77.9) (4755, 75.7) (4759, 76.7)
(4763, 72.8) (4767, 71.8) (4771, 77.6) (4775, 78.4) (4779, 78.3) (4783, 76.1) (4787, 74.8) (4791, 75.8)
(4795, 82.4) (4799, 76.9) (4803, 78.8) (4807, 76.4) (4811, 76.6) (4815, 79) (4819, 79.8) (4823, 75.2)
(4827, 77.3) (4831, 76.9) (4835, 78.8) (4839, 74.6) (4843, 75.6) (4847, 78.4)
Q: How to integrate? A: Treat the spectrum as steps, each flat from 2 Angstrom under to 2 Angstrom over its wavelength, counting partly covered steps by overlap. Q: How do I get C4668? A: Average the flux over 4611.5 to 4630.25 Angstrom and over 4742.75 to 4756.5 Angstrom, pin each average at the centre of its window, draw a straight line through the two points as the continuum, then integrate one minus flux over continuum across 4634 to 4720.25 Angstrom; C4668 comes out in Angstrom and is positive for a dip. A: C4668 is 2.79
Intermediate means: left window 77.7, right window 77.8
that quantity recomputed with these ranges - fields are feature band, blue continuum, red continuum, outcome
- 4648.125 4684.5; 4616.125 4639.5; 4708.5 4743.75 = 0.6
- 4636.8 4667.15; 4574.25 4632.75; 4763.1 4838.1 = 0.2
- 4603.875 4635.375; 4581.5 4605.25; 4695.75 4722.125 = -1.3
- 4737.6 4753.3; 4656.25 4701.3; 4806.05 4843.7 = -0.4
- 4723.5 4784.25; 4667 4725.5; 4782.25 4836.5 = 0.1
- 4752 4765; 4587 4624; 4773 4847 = 0.3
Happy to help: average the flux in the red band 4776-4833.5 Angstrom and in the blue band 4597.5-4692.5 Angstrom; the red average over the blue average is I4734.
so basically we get 1.0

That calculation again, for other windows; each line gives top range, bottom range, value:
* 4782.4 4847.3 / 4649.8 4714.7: 1.03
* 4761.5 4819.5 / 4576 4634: 1.02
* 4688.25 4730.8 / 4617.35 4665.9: 0.98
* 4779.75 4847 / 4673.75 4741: 1.02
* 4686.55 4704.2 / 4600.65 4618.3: 0.97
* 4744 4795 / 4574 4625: 1.01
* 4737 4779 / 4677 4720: 1.02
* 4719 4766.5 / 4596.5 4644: 1.00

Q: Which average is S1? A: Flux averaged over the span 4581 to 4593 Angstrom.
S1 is 74.2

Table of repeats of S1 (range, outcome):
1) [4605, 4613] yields 77.9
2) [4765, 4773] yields 74.7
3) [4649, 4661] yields 76.6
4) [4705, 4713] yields 74.2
